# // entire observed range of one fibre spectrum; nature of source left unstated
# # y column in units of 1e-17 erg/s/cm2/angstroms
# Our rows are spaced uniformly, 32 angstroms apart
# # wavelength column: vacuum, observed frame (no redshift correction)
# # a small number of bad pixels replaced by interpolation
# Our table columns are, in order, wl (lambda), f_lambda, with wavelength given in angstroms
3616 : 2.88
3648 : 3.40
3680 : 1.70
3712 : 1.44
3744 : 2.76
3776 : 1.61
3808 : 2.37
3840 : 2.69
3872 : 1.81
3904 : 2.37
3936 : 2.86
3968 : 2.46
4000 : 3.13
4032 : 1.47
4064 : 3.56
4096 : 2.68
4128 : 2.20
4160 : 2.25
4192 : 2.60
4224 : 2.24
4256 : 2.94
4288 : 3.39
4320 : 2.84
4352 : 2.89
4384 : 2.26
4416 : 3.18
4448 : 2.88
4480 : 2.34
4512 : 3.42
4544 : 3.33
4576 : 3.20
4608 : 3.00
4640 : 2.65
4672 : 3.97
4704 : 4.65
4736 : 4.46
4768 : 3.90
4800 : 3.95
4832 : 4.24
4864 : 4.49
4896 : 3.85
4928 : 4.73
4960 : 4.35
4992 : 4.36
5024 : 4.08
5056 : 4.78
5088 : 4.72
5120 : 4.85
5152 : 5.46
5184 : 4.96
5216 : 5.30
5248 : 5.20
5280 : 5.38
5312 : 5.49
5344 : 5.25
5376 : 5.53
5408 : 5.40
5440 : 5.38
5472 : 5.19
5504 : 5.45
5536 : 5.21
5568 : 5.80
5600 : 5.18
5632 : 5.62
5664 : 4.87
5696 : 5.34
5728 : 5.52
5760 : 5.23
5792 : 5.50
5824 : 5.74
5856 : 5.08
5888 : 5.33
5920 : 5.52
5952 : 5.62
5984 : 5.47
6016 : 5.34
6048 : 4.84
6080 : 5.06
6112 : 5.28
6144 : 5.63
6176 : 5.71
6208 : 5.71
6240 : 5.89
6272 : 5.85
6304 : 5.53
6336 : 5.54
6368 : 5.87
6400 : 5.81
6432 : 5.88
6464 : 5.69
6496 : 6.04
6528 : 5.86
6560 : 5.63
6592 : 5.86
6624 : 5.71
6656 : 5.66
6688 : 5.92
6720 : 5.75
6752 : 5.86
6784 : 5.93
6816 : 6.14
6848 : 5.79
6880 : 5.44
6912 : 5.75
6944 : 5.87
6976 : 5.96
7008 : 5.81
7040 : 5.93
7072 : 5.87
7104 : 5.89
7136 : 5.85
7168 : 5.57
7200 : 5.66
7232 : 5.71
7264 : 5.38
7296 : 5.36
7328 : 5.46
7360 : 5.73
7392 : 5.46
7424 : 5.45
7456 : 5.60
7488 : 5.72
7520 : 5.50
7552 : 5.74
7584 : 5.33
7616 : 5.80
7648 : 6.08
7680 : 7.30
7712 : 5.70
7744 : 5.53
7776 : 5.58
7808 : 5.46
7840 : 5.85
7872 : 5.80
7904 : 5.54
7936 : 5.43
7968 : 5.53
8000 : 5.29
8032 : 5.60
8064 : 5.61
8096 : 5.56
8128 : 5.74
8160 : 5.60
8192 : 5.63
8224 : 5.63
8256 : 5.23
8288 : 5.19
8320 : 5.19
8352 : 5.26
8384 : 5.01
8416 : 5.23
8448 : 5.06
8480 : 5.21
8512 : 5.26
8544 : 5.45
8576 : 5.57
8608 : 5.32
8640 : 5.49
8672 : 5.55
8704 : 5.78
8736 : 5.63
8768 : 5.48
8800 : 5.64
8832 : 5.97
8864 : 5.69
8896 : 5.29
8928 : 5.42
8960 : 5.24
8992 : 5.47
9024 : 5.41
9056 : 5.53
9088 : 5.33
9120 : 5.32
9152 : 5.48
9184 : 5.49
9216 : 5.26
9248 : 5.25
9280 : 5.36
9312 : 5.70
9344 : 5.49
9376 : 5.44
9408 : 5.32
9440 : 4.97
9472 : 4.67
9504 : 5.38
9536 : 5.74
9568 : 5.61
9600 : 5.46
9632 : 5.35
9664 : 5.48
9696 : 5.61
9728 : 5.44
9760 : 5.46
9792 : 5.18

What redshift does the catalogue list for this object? 0.168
